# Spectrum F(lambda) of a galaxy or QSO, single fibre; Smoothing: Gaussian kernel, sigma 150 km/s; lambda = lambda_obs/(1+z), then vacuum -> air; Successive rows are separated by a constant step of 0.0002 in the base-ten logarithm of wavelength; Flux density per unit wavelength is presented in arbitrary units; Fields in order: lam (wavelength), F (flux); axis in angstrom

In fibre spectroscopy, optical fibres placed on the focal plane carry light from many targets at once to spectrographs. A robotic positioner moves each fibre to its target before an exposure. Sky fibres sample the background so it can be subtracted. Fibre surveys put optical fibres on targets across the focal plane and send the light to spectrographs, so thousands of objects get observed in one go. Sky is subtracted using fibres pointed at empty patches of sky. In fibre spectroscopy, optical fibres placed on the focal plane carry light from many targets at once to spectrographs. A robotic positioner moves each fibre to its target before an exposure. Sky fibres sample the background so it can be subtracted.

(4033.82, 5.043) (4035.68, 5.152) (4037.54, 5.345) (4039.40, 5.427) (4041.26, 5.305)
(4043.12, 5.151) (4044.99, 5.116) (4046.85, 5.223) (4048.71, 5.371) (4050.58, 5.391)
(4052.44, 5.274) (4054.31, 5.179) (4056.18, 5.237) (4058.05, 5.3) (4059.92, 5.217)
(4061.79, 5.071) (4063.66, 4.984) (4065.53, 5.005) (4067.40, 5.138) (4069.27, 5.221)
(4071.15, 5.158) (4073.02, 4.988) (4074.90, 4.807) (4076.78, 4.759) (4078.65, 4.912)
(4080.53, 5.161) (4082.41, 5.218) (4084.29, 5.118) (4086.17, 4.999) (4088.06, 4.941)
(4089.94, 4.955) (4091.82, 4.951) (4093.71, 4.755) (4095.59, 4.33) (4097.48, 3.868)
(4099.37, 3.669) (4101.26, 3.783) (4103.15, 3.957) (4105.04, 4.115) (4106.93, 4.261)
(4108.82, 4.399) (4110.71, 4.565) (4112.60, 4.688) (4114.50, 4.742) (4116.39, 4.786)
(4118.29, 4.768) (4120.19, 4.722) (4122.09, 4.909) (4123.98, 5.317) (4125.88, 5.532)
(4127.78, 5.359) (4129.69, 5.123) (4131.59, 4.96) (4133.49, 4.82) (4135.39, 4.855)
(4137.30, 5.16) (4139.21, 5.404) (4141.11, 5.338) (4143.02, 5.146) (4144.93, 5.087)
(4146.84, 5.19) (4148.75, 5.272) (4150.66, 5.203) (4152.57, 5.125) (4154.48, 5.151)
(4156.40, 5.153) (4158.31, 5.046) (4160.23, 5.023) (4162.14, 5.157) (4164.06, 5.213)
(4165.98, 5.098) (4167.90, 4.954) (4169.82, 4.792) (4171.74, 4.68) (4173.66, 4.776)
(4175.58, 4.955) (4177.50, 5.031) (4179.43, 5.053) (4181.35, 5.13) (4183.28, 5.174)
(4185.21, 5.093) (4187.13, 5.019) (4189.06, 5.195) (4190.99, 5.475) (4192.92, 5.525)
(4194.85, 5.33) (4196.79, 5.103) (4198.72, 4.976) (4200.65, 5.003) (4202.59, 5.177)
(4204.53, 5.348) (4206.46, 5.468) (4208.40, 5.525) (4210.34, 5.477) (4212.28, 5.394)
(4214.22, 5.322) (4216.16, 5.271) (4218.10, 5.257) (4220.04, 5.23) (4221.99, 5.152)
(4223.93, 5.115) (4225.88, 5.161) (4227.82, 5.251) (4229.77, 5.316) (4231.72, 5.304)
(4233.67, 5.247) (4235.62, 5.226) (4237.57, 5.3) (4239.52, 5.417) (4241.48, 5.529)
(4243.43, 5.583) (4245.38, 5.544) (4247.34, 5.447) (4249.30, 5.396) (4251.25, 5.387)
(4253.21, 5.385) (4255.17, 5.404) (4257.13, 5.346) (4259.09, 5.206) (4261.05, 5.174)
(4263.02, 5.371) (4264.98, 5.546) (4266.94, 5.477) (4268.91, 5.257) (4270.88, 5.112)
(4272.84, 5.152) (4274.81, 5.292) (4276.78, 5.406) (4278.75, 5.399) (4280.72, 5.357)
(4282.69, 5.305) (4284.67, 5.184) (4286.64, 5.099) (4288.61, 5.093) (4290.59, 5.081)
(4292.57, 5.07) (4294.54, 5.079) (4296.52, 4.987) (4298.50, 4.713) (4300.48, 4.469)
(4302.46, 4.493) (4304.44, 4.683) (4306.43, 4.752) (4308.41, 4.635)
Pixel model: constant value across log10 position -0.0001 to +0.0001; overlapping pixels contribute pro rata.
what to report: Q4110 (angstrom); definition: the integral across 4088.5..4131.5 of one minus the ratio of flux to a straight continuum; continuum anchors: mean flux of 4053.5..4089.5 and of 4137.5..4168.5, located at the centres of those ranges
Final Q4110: 4.1 angstrom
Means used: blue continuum 5.07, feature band 4.63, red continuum 5.16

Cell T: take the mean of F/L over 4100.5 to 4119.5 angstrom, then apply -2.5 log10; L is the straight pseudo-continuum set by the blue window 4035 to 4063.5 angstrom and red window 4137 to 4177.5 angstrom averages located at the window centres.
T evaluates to 0.168 mag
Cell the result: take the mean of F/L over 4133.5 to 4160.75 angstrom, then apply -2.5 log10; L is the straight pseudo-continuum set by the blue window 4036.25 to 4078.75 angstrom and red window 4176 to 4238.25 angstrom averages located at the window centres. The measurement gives 0.01 mag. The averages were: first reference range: 5.16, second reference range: 5.24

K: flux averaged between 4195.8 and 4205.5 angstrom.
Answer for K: 5.12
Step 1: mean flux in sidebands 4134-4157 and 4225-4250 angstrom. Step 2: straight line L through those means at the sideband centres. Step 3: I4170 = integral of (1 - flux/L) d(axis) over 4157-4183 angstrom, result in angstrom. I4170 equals 1.1 angstrom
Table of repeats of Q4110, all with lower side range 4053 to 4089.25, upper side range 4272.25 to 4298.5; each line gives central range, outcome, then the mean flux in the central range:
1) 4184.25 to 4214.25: -0.8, 5.28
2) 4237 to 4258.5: -1.1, 5.43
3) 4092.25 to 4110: 3.3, 4.16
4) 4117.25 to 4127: 0.1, 5.05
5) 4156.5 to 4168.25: 0.1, 5.09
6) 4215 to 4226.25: -0.1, 5.2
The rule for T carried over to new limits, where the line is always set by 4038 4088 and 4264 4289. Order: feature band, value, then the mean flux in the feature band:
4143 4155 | 0.01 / 5.17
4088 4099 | 0.13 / 4.56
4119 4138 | 0.02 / 5.07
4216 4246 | -0.01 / 5.31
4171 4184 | 0.05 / 4.97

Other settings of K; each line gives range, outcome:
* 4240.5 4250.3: 5.5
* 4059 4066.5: 5.07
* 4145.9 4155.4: 5.19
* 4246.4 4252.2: 5.41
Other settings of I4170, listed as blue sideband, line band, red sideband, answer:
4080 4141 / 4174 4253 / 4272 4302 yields -4.95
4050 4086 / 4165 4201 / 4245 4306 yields 0.53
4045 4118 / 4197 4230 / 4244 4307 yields -1.22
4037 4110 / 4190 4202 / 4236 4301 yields -0.25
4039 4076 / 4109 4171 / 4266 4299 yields 1.61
